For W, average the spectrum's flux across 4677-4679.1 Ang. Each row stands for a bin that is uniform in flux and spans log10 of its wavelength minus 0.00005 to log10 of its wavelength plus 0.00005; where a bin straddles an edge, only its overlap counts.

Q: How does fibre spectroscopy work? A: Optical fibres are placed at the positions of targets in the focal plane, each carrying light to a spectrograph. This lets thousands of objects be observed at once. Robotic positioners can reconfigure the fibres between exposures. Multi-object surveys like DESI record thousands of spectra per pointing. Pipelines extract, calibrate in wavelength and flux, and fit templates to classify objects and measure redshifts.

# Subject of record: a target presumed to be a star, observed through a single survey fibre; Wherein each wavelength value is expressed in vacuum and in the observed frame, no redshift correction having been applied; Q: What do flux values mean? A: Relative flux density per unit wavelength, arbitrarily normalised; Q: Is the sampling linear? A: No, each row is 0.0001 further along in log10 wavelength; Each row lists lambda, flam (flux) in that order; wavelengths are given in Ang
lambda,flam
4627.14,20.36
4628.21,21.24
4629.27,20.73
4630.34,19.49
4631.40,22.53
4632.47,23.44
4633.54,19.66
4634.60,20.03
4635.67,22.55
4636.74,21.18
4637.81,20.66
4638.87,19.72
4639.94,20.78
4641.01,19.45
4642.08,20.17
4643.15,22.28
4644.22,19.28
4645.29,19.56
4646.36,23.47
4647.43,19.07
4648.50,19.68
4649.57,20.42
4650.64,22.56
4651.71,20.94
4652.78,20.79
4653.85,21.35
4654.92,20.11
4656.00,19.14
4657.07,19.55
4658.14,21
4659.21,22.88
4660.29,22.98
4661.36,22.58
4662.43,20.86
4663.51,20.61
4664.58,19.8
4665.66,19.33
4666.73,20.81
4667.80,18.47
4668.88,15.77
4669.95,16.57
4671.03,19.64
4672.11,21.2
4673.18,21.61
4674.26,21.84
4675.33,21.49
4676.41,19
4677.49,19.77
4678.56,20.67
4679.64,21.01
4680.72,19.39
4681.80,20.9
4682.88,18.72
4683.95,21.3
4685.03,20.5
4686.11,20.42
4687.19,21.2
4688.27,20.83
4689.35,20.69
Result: 20.3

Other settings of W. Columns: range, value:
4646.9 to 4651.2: 20.4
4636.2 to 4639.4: 20.5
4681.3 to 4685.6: 20.4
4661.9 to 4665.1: 20.4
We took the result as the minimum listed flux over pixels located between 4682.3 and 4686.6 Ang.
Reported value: 18.72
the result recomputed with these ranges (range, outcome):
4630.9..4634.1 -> 19.66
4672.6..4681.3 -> 19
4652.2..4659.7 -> 19.14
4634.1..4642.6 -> 19.45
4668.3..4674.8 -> 15.77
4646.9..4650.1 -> 19.07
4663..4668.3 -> 18.47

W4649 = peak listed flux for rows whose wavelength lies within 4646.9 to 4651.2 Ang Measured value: 22.56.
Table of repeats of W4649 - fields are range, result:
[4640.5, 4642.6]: 20.17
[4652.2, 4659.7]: 22.88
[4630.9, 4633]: 23.44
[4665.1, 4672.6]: 21.2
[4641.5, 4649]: 23.47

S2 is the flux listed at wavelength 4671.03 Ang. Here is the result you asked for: 19.64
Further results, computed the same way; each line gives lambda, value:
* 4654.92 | 20.11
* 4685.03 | 20.5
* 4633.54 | 19.66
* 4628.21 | 21.24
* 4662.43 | 20.86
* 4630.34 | 19.49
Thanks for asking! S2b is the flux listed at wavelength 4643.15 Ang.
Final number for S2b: 22.28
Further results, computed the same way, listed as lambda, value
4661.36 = 22.58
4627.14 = 20.36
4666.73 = 20.81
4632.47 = 23.44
